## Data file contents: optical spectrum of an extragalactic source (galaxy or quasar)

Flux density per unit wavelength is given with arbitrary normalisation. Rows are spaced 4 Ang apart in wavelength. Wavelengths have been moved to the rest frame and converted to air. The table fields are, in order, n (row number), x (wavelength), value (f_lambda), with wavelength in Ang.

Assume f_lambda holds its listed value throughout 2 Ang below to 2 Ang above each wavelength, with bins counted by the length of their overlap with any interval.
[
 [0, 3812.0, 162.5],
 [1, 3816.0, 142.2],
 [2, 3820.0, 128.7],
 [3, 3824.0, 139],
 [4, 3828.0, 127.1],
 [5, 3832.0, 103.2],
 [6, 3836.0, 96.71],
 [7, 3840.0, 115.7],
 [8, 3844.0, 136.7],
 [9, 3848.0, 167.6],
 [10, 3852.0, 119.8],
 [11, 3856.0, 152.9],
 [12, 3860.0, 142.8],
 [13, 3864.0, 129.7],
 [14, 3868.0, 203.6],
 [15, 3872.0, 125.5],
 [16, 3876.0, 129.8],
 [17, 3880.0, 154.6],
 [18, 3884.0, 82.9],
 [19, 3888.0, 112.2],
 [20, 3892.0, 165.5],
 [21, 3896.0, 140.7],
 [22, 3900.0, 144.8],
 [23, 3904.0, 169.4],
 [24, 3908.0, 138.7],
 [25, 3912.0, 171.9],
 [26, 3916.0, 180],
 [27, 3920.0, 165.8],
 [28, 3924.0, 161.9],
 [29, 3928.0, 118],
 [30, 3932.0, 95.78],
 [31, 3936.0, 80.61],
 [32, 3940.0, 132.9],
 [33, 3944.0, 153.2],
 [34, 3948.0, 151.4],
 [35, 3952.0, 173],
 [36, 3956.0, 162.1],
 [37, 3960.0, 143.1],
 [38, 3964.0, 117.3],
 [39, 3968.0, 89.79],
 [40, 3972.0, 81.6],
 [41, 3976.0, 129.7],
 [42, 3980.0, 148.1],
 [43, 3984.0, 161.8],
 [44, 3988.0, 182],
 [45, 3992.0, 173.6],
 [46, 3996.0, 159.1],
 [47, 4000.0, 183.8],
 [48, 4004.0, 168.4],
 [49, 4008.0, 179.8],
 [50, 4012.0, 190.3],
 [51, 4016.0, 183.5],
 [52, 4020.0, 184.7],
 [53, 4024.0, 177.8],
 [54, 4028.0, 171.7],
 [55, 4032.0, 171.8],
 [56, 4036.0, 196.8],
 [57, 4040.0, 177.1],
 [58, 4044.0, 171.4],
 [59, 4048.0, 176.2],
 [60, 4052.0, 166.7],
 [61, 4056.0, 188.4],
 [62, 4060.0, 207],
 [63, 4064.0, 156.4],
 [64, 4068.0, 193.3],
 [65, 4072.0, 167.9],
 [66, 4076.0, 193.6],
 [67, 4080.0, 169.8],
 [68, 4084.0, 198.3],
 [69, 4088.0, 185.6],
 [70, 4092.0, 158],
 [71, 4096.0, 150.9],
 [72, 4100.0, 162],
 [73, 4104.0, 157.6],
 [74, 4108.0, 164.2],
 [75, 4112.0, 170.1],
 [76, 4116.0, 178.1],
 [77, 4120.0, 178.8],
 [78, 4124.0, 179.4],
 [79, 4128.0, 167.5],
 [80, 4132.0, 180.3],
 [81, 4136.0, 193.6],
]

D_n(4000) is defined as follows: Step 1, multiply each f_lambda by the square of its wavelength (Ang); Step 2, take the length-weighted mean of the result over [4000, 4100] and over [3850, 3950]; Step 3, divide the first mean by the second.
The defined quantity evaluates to 1.4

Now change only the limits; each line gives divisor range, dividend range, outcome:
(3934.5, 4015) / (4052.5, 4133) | 1.24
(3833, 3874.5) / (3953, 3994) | 1.08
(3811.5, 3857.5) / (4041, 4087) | 1.55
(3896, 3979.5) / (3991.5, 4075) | 1.36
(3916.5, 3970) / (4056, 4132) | 1.39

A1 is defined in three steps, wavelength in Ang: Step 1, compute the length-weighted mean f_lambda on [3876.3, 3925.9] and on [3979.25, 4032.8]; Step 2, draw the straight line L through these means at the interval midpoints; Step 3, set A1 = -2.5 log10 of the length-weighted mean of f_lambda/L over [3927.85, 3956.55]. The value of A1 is 0.19 mag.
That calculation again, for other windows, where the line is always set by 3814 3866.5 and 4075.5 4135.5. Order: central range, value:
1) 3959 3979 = 0.32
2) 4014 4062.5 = -0.12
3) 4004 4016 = -0.15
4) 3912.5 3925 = -0.18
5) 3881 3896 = 0.12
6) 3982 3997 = -0.10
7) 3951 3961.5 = -0.07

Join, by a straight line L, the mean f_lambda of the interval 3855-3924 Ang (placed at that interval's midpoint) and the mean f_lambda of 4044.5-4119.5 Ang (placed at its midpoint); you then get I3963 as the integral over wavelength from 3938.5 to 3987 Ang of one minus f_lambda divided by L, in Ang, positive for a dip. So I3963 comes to 6.2 Ang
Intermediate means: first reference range 148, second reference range 175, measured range 138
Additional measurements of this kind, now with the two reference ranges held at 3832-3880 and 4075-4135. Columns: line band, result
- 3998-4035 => -4.4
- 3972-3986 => 1.6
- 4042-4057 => -0.9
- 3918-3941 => 3.5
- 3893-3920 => -2.6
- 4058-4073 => -1.3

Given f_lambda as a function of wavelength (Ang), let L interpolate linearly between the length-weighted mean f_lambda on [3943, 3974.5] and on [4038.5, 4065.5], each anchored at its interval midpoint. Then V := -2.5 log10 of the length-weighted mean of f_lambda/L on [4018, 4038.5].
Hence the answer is -0.09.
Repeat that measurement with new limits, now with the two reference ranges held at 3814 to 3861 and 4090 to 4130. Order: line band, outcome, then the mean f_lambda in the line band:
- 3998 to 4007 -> -0.16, 177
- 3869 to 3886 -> 0.07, 128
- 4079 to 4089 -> -0.14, 186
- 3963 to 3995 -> 0.10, 137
